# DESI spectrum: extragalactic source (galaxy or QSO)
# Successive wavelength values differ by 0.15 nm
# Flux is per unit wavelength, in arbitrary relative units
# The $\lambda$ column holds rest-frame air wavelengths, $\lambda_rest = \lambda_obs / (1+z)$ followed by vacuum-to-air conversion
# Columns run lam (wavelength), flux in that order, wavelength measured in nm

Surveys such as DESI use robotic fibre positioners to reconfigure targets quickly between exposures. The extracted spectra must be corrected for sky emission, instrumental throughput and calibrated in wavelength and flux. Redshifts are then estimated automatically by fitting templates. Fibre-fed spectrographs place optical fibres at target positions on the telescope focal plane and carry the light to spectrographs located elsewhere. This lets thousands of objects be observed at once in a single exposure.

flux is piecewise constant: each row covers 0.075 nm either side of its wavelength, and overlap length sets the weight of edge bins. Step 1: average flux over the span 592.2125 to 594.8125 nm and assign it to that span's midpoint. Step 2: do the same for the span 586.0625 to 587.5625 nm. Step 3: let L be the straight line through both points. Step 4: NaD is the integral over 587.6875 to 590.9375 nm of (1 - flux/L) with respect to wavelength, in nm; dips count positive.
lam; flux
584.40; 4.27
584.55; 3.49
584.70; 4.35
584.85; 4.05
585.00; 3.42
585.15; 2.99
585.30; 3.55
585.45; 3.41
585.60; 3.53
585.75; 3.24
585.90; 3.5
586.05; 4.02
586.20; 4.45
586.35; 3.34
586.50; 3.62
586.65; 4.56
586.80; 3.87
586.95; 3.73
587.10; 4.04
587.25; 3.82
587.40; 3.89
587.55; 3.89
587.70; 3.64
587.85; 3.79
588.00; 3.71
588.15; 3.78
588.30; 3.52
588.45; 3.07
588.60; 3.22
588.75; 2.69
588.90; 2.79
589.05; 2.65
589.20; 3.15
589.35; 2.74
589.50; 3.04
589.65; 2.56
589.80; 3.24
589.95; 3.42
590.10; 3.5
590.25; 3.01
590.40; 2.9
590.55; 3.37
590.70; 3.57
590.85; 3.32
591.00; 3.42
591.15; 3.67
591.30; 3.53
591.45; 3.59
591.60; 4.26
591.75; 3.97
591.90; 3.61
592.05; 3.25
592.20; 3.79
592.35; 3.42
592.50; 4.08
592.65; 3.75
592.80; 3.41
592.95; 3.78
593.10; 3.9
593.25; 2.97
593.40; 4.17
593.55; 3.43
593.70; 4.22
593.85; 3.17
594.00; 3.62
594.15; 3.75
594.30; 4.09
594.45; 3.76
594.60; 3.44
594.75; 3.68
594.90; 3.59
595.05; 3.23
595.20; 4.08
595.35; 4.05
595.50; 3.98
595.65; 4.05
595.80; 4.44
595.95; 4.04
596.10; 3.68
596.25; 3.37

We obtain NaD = 0.54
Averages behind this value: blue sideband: 3.93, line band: 3.21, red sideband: 3.69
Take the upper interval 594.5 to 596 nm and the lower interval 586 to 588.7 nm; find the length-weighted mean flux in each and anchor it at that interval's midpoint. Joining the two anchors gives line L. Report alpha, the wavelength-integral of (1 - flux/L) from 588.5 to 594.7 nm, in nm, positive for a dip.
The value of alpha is 0.601 nm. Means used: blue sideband 3.76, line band 3.44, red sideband 3.85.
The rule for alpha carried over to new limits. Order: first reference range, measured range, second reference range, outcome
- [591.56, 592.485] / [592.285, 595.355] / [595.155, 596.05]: 0.172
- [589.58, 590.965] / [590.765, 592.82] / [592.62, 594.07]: -0.137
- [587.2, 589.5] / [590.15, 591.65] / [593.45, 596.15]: 0.031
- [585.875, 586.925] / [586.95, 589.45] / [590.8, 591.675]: 0.271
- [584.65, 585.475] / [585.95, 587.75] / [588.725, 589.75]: -0.345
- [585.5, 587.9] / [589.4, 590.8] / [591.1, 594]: 0.210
